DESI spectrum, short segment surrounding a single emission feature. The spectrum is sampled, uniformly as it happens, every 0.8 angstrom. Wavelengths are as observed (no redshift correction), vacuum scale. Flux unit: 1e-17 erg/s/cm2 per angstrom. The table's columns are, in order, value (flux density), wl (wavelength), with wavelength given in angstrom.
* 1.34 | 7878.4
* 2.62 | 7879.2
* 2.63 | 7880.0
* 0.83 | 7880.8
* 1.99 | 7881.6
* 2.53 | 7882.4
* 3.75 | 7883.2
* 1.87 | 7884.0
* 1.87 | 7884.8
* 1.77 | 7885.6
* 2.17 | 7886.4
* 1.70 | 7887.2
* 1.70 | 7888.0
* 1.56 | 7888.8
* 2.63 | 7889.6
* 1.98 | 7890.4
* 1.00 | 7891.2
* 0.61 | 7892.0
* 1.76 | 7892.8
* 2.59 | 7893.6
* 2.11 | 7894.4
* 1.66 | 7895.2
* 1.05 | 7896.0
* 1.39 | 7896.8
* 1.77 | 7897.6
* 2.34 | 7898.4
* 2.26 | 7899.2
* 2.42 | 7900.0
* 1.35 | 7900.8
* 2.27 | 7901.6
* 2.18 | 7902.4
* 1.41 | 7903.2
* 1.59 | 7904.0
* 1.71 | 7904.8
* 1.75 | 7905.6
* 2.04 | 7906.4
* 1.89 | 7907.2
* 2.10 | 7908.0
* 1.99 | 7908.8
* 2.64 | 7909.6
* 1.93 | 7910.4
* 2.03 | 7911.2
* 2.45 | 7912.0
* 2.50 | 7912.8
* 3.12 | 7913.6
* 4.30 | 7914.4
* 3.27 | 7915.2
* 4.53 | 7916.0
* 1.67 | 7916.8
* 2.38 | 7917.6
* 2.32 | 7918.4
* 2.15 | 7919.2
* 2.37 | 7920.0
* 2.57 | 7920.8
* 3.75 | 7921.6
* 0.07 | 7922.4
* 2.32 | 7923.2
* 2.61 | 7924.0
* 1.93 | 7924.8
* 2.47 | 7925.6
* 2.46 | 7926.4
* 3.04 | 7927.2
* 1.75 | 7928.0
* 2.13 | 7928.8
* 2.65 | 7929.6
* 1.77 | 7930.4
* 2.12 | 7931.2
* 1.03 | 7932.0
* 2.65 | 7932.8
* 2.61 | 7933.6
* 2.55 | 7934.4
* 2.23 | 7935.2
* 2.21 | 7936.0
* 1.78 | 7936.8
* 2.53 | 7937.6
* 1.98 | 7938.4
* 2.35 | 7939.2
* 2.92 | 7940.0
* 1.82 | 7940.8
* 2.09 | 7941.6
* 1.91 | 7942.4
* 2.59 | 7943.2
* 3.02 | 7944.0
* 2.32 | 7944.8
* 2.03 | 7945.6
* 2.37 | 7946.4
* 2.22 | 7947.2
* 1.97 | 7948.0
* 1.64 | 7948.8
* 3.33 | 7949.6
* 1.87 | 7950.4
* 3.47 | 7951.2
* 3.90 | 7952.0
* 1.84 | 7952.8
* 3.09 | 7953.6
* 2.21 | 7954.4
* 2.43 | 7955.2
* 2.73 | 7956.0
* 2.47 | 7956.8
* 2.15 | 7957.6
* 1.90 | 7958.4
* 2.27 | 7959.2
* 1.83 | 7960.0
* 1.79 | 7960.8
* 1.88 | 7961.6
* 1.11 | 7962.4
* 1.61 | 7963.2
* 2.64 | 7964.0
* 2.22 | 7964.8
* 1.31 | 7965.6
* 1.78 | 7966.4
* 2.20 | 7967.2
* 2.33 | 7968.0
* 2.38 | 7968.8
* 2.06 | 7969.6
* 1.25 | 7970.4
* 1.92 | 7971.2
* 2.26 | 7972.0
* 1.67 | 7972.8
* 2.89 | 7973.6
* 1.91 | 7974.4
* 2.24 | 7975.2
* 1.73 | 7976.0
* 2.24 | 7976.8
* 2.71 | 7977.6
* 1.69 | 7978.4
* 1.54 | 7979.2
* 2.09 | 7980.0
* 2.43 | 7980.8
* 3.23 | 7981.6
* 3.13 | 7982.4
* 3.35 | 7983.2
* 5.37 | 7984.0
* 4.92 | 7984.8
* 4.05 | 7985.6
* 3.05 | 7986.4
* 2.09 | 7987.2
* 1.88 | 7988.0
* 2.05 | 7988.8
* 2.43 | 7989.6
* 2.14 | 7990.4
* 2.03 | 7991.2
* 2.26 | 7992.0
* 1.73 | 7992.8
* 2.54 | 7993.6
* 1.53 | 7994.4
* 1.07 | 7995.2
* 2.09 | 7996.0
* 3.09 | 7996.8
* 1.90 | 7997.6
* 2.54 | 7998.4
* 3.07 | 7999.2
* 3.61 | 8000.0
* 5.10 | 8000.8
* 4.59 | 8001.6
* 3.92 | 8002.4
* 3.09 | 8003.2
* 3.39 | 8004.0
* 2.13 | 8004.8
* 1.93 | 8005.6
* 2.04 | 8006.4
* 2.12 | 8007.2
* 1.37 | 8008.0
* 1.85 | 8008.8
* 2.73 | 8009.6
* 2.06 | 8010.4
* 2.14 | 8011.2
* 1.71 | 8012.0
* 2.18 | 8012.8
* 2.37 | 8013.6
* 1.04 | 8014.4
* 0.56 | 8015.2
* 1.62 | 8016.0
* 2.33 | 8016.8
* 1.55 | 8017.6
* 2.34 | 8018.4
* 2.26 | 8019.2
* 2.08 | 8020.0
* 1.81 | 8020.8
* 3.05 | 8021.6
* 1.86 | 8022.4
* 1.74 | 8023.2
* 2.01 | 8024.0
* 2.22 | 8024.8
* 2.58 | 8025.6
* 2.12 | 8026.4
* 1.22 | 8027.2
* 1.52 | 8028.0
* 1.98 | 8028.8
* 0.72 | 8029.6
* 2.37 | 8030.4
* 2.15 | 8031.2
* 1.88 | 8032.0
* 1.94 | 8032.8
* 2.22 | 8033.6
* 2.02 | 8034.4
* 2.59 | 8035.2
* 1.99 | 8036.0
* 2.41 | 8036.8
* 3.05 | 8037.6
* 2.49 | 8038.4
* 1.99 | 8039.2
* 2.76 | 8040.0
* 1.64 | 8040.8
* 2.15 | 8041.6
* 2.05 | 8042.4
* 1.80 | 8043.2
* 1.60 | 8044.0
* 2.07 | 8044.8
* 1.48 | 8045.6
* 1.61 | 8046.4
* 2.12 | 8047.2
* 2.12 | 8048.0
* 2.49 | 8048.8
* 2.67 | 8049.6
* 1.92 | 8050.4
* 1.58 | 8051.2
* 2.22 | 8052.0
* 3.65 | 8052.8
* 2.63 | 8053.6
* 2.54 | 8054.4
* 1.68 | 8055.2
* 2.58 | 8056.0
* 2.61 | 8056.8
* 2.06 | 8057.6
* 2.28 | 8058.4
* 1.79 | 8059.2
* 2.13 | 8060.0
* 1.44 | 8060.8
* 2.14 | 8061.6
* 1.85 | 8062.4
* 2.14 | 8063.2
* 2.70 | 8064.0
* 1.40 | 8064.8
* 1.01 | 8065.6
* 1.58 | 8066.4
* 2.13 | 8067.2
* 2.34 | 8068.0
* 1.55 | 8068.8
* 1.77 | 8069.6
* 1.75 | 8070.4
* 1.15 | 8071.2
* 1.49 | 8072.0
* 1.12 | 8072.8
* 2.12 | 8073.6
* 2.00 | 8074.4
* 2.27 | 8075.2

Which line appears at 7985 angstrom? [S II]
